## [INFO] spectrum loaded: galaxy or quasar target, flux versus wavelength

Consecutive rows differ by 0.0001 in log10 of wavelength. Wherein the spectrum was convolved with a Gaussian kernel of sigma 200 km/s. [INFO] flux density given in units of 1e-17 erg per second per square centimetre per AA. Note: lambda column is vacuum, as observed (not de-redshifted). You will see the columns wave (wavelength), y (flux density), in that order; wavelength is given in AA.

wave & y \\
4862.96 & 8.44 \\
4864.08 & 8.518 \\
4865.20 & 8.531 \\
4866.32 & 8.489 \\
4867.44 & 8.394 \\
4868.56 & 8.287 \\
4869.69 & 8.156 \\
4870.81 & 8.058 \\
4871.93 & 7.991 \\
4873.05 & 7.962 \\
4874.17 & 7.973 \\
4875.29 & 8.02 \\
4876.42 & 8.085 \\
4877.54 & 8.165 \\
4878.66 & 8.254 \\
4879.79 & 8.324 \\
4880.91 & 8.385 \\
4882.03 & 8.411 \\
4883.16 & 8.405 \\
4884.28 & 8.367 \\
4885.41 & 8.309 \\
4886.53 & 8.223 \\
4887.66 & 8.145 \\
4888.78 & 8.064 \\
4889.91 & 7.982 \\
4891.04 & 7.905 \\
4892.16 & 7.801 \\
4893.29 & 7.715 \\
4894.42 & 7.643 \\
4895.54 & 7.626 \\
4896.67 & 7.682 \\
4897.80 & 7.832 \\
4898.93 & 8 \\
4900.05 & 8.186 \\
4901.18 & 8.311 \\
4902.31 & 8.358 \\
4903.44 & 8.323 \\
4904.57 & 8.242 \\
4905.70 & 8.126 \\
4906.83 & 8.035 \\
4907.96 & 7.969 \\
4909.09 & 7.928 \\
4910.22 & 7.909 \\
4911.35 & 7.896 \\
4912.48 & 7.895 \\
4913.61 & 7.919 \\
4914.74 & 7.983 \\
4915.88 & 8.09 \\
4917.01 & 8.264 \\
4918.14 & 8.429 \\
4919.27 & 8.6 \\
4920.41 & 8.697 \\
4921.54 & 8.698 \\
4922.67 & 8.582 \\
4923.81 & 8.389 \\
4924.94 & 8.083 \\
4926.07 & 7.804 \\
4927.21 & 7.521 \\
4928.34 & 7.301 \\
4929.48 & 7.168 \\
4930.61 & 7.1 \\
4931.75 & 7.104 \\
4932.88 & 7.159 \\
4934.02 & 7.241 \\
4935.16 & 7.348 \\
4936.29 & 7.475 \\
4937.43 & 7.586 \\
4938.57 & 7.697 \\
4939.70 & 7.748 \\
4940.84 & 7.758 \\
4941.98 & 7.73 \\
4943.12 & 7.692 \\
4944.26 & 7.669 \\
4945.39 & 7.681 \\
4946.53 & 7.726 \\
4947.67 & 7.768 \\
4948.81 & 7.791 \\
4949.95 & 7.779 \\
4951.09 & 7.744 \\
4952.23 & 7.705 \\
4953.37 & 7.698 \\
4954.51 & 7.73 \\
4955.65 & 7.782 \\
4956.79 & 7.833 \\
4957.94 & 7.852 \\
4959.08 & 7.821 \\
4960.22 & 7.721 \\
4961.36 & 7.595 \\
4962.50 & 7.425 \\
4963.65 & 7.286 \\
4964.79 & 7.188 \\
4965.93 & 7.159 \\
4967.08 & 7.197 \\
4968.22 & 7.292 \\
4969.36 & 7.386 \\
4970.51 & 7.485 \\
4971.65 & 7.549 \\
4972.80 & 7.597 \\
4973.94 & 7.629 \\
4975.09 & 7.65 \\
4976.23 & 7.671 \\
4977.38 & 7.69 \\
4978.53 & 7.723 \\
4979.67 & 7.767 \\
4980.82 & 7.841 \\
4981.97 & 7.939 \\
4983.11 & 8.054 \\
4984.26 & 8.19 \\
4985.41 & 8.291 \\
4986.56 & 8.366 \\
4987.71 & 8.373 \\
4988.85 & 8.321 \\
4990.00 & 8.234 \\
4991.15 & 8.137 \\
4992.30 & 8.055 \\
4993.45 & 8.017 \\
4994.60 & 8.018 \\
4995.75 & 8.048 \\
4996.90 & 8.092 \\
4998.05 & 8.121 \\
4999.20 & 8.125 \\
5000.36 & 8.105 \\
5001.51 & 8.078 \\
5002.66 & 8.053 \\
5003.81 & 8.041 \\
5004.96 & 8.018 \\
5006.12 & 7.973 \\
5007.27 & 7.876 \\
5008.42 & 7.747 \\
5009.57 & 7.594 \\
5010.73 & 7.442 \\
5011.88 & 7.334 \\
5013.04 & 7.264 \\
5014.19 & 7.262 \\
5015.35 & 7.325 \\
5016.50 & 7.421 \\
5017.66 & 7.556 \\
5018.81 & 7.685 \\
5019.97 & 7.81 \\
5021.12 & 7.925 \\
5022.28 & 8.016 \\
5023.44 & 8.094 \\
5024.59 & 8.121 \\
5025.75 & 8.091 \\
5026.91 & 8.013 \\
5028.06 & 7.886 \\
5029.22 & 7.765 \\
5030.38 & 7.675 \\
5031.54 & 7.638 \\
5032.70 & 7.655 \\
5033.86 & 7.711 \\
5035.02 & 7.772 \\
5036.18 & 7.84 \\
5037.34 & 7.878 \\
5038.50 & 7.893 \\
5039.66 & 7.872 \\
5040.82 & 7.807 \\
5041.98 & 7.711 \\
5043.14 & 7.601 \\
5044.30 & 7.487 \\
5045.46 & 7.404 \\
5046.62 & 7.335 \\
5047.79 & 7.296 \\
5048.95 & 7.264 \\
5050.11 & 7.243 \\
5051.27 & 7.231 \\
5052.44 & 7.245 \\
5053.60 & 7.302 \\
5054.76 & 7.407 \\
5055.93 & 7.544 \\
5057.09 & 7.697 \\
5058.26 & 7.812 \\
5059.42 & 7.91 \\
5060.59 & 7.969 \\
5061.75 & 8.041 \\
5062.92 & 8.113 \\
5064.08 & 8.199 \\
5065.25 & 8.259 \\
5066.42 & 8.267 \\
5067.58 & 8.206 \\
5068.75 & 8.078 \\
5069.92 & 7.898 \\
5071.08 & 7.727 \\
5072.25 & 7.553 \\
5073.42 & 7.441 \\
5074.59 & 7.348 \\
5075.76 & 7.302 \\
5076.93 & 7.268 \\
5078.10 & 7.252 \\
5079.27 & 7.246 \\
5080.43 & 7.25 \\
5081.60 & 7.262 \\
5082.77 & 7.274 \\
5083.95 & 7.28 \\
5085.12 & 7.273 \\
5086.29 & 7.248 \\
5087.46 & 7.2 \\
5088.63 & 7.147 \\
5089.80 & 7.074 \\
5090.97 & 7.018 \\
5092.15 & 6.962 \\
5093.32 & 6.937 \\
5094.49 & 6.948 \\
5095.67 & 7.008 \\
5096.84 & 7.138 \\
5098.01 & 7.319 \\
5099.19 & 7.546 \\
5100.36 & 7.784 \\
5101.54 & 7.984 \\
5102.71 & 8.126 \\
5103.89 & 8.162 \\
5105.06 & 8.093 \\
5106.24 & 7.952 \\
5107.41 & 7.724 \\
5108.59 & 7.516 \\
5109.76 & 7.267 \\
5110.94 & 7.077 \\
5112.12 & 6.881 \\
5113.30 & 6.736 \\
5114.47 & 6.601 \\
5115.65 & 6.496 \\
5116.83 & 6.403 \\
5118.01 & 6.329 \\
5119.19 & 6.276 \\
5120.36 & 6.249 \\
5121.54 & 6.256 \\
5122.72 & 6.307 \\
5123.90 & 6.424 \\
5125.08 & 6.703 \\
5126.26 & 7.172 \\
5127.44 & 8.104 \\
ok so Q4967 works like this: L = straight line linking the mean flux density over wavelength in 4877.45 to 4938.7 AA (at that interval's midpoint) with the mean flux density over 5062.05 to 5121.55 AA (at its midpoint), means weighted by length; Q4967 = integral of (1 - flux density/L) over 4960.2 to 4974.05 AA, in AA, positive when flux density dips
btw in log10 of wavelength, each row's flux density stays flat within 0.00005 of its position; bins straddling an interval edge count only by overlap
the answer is 0.65 AA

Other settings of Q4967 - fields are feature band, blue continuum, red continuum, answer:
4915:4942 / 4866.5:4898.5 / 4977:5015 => 0.69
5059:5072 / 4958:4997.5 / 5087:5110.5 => -0.88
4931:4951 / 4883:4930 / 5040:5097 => 0.88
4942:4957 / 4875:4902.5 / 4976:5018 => 0.46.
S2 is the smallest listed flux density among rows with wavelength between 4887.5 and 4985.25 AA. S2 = 7.1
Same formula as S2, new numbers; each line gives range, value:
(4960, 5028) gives 7.159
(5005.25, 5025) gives 7.262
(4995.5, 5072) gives 7.231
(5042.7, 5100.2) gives 6.937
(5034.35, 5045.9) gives 7.404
